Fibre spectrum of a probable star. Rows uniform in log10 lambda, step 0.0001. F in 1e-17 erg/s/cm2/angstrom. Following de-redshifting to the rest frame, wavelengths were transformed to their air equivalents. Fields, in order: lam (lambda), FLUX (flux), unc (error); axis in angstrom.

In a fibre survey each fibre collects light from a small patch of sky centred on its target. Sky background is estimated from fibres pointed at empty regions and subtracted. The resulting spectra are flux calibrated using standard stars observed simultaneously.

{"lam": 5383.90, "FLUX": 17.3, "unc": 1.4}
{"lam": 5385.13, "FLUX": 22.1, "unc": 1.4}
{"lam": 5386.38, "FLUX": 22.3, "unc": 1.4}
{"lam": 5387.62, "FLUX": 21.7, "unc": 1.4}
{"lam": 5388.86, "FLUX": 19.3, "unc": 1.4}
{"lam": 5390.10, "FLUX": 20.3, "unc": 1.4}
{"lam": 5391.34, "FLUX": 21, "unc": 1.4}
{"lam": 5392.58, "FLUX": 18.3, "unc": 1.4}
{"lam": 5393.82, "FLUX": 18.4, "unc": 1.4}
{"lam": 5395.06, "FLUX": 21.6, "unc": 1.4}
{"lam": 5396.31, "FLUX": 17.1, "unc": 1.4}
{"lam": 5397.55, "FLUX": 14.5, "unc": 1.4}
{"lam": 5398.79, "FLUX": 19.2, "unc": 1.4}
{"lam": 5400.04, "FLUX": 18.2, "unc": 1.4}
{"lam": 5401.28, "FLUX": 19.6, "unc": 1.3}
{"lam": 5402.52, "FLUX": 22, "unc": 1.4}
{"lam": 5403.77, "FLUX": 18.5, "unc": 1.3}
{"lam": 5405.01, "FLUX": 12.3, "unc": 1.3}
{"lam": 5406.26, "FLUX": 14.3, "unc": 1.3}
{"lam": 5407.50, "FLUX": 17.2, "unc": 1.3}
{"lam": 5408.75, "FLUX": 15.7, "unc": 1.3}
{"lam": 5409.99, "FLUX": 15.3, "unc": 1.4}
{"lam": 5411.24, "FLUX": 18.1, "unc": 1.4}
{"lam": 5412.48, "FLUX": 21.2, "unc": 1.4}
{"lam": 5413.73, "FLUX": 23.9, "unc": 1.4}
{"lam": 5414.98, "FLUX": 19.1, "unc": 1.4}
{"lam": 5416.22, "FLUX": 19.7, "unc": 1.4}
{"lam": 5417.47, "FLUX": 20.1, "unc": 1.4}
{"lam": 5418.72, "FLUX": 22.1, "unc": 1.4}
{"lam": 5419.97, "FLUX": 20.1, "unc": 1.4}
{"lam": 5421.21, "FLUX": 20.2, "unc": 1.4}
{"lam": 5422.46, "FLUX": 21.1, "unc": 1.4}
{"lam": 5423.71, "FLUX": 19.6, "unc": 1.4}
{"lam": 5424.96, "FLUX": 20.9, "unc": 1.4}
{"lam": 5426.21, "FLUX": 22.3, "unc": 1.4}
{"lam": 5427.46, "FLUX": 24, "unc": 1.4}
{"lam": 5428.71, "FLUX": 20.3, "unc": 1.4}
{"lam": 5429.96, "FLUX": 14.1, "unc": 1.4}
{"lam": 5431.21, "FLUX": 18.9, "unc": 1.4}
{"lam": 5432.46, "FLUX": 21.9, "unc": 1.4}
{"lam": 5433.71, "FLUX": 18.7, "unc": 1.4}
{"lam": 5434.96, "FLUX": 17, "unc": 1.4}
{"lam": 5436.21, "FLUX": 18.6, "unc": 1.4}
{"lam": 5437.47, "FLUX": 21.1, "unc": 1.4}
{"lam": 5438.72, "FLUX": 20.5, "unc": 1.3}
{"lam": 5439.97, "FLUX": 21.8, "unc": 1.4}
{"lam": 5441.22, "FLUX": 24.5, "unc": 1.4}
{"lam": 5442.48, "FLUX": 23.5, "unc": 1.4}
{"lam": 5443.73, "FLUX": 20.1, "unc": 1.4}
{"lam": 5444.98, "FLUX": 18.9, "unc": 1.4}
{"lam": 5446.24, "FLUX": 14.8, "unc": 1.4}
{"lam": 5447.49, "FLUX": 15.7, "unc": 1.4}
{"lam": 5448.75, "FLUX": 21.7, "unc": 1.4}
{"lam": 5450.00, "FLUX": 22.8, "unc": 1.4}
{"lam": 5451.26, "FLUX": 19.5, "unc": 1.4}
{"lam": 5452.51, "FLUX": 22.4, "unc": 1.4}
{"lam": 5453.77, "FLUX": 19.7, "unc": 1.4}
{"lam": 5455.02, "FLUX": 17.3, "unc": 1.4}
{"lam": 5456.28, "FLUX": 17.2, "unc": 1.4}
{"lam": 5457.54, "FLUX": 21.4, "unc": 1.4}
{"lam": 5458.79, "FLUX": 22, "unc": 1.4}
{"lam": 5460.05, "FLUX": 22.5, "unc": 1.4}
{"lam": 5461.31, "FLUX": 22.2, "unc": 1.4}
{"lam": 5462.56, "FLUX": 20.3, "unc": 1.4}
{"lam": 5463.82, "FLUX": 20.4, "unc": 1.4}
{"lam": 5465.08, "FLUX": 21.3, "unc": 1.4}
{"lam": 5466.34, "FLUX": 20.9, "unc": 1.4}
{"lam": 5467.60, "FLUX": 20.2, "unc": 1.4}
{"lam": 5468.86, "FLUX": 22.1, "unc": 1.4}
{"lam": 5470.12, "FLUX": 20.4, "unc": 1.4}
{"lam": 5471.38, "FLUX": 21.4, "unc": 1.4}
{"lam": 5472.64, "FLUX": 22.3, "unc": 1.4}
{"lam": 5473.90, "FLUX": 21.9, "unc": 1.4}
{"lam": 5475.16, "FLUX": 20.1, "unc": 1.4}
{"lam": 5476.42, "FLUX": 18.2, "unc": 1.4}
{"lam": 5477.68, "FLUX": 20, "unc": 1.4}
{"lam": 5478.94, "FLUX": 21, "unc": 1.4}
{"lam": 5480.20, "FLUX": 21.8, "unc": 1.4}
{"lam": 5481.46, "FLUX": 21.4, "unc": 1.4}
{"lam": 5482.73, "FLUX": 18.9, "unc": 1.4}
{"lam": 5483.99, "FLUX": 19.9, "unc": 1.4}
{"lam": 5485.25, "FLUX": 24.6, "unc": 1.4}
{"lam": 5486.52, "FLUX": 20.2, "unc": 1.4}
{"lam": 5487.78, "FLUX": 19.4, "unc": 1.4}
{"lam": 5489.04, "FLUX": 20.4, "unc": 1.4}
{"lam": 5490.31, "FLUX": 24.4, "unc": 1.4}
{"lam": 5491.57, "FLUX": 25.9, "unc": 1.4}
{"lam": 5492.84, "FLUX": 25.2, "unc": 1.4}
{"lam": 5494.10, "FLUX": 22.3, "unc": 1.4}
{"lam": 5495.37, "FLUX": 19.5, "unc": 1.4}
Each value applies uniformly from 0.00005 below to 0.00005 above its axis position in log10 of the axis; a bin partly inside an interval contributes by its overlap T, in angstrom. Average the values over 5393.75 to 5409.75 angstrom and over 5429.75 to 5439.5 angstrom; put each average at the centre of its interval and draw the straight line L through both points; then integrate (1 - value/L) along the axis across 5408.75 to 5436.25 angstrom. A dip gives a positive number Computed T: -1.9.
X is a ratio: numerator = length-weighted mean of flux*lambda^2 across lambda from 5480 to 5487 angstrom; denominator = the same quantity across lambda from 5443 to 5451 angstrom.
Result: 1.12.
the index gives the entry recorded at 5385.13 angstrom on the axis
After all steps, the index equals 22.1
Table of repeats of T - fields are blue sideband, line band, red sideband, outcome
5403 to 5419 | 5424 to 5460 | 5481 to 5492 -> -0.9 angstrom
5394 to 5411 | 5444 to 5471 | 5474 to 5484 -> -1.0 angstrom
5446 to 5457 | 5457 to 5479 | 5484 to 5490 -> -1.0 angstrom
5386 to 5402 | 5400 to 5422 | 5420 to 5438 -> 0.9 angstrom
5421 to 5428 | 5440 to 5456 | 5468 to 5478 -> 0.8 angstrom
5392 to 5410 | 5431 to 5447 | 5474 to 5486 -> -0.8 angstrom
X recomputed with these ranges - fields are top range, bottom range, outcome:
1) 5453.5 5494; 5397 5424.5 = 1.15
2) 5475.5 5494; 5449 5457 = 1.09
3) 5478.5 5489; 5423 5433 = 1.05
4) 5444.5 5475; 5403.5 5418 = 1.16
